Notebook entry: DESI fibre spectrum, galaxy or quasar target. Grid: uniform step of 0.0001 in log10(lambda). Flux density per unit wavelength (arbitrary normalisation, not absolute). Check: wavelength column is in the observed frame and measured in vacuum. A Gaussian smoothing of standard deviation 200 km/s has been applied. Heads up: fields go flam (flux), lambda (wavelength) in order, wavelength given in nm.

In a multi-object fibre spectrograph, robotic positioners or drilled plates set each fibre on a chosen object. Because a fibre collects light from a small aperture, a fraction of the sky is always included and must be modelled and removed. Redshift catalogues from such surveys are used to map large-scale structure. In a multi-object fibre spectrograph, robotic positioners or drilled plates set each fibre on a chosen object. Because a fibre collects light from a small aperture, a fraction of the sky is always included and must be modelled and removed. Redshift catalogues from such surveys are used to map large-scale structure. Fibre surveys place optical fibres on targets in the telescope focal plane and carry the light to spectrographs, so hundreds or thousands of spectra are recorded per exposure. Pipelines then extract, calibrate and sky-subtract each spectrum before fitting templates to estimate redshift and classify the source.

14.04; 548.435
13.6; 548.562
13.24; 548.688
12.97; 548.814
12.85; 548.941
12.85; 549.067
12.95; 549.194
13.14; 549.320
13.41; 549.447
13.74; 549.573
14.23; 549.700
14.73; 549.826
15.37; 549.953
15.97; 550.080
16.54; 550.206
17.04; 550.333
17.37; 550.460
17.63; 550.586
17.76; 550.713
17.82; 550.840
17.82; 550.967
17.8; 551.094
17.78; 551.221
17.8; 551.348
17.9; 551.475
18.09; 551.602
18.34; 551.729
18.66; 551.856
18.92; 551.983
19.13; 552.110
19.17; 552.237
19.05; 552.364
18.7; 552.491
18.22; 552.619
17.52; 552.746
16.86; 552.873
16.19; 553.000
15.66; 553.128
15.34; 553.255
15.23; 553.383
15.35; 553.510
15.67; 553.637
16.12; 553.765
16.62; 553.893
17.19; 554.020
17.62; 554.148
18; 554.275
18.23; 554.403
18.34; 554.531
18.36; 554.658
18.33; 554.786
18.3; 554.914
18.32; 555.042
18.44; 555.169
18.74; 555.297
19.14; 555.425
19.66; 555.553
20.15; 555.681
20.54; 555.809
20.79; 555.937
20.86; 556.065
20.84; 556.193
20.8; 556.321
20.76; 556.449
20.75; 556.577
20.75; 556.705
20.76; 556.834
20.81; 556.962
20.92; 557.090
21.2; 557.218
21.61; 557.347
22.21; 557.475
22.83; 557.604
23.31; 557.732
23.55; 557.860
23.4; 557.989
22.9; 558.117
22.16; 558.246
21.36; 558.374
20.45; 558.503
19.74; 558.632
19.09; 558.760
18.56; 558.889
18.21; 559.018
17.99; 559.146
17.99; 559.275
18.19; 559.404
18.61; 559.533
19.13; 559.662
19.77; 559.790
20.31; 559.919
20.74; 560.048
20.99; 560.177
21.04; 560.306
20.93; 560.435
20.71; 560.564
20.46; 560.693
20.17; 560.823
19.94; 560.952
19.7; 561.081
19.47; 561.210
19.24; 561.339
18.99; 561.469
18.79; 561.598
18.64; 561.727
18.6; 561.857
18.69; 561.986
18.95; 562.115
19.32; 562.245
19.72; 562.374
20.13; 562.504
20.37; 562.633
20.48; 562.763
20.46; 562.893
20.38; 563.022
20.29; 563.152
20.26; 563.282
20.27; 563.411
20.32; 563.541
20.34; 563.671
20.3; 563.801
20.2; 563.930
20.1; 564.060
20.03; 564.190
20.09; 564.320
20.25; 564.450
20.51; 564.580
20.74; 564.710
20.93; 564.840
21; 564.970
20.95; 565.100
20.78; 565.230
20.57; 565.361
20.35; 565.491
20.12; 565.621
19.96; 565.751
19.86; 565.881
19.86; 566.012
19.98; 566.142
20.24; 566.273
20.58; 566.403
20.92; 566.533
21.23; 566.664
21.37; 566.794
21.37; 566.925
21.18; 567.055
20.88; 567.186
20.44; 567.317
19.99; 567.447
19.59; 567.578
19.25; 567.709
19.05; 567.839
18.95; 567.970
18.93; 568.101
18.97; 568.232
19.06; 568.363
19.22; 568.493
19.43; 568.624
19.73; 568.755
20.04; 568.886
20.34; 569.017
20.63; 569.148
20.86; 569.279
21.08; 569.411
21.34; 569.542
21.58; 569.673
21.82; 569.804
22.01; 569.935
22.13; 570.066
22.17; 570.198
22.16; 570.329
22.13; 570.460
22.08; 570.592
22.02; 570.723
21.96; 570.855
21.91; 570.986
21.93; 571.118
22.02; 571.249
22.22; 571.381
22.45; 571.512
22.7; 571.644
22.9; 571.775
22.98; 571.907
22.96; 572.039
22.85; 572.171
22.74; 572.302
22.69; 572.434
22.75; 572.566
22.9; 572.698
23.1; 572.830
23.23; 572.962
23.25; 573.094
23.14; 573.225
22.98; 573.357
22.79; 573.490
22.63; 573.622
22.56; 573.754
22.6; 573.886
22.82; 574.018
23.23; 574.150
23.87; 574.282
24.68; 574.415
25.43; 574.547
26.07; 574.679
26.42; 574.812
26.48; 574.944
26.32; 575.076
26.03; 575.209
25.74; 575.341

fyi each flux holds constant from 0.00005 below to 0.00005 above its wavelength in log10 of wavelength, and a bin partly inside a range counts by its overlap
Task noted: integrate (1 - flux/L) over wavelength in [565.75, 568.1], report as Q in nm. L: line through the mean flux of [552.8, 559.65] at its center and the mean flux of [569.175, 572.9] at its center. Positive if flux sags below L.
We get 0.13 nm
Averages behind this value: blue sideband 19.3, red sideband 22.2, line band 20.2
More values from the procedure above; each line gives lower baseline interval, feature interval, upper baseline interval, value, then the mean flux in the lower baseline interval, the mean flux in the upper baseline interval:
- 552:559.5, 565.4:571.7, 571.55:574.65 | 0.383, 19.3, 23.2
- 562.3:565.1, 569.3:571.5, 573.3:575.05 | 0.082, 20.4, 24.1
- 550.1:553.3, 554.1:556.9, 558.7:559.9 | -0.198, 17.7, 18.7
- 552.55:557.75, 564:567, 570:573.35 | 0.096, 18.9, 22.5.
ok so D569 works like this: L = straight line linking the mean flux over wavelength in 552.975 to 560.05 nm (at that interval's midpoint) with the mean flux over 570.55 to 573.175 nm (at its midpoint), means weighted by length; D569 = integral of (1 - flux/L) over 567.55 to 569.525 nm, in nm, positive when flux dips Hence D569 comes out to 0.20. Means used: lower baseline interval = 19.4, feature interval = 19.7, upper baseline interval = 22.6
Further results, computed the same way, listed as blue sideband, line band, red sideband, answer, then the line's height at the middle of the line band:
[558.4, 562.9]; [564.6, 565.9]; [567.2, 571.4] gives -0.022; 20.2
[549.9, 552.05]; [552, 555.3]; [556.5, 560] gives 0.212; 18.7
